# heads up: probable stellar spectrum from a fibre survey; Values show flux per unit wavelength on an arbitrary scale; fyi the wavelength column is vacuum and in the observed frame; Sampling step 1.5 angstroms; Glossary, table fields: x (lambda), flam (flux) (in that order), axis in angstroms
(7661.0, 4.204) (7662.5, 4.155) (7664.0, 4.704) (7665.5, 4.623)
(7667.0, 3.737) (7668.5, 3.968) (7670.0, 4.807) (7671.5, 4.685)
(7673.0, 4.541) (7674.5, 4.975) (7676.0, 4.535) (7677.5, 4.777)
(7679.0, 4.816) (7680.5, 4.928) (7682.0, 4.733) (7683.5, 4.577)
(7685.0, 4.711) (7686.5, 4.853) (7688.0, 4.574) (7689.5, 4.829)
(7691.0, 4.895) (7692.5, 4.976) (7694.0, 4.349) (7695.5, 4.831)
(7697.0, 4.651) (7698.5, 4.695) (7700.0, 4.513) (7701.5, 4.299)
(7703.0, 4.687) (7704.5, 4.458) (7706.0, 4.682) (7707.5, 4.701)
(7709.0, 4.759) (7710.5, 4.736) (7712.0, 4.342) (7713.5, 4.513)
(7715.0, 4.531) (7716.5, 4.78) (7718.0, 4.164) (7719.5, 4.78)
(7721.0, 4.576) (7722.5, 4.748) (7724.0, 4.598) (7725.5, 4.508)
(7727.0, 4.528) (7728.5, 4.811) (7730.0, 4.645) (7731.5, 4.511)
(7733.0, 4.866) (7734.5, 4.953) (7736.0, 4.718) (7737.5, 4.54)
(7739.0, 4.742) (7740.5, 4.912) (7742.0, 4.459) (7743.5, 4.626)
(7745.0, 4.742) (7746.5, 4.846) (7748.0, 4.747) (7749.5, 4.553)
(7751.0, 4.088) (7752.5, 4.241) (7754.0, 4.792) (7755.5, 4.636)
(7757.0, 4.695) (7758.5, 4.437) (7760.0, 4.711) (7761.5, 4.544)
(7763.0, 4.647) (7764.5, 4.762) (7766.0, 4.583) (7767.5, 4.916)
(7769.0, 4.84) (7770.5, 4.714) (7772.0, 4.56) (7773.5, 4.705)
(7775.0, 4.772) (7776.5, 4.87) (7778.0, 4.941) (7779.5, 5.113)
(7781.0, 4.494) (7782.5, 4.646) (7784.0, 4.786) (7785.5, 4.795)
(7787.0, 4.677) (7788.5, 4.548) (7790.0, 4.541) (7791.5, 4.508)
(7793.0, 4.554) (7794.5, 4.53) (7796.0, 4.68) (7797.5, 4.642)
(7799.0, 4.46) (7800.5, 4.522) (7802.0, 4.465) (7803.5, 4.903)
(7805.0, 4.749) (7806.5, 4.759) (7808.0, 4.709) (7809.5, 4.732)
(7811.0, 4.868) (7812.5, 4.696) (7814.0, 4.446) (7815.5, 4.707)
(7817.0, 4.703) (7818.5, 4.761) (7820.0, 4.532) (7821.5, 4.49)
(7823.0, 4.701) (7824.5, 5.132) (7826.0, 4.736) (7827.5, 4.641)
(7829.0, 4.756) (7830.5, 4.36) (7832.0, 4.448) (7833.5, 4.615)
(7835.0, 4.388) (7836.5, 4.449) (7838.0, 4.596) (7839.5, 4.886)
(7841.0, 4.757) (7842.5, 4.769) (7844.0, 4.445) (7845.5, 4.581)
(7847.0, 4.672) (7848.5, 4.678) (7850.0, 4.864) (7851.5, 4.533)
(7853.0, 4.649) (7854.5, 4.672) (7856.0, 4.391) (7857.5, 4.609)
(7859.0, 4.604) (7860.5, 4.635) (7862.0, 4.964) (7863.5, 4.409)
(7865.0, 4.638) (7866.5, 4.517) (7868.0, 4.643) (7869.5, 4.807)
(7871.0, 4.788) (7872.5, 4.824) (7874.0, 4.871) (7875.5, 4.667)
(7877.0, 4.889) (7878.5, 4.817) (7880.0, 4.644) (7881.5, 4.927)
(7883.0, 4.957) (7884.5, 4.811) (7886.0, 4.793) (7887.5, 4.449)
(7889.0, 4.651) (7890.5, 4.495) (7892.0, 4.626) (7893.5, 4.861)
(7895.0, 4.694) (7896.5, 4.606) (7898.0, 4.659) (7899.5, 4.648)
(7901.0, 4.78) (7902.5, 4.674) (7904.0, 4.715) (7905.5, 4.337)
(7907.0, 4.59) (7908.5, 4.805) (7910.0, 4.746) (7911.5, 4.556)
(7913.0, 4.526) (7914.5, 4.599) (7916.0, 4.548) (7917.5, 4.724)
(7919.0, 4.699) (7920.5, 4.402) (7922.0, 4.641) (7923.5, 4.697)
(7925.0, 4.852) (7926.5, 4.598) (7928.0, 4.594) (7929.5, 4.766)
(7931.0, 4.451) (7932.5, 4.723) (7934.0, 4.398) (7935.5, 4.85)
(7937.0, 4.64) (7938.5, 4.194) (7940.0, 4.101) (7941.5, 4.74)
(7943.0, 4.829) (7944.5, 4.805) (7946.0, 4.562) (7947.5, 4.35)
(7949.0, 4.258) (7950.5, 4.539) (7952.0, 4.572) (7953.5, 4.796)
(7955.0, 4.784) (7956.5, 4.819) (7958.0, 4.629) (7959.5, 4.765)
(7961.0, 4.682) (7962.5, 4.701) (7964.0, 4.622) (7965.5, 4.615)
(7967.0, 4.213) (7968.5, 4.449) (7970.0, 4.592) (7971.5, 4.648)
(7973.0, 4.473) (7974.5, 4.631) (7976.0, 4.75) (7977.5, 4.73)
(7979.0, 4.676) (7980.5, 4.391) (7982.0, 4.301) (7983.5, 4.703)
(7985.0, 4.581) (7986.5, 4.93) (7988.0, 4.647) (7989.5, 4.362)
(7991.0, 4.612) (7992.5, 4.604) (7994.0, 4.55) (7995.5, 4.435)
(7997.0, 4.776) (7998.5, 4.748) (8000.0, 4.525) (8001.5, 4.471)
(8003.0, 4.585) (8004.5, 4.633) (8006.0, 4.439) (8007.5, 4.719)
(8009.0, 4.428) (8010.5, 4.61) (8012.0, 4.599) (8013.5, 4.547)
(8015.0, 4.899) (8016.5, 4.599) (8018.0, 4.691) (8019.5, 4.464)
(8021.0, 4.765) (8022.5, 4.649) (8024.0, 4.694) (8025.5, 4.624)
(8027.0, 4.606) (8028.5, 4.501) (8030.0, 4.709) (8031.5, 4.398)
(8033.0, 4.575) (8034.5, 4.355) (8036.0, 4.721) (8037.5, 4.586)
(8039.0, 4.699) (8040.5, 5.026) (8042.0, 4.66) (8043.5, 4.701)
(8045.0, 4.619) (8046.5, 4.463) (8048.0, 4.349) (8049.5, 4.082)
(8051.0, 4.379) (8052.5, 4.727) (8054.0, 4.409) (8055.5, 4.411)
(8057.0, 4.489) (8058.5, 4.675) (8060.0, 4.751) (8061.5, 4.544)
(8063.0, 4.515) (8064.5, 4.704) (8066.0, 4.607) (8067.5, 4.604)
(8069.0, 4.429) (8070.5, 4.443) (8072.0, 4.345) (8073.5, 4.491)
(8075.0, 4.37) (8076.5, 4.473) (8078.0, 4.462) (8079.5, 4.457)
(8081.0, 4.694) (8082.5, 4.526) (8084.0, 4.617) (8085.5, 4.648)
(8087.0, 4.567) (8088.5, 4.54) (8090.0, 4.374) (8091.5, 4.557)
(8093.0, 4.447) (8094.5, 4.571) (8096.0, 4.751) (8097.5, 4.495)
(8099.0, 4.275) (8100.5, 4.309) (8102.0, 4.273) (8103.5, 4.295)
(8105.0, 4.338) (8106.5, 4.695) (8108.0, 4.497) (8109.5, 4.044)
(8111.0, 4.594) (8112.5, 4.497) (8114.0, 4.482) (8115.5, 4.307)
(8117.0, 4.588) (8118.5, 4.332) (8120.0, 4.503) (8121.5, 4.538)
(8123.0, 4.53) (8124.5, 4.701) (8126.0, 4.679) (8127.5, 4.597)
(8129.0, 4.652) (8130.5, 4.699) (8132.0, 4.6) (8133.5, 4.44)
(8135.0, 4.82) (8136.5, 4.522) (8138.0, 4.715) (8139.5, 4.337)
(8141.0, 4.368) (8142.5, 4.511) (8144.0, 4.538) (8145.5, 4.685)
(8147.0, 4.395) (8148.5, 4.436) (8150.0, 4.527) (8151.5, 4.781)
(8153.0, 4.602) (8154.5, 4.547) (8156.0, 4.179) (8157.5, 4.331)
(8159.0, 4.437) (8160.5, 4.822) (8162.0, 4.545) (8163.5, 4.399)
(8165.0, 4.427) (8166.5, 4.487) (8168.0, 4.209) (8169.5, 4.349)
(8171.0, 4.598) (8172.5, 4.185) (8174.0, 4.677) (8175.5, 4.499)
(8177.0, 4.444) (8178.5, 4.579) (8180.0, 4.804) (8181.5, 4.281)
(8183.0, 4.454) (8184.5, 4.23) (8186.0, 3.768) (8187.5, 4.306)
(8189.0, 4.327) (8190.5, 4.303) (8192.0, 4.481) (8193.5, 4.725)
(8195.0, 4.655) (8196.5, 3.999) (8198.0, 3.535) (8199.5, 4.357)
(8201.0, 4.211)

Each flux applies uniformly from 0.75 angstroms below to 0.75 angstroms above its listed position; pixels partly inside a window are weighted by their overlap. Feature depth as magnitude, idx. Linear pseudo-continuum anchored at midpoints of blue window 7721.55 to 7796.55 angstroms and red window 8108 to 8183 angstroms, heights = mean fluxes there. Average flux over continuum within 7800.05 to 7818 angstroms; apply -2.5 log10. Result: -0.01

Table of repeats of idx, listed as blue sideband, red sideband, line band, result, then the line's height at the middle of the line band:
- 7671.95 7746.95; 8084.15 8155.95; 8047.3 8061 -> 0.01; 4.54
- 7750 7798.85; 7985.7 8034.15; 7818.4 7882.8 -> -0.01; 4.64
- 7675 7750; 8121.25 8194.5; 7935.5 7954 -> 0.01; 4.58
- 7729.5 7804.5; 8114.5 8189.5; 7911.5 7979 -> -0.01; 4.58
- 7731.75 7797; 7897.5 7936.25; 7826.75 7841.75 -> 0.02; 4.66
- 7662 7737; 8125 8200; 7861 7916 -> -0.03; 4.56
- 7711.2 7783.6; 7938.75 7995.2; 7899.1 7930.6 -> -0.01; 4.61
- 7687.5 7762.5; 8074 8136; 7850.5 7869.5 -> -0.01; 4.59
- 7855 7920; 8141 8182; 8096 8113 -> 0.03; 4.53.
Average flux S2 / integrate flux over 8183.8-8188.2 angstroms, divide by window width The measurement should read 4.1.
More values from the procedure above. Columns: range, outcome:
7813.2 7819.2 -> 4.65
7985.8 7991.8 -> 4.64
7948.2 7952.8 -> 4.46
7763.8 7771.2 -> 4.76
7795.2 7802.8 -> 4.56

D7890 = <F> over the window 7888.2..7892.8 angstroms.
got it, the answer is 4.59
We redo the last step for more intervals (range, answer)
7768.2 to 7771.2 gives 4.78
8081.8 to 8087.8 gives 4.59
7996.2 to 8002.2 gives 4.63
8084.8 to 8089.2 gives 4.58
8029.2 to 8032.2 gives 4.56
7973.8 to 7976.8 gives 4.69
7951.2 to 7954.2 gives 4.68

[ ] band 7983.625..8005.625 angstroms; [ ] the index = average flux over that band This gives 4.6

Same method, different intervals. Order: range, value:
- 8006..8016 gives 4.62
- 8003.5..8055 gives 4.59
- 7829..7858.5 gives 4.6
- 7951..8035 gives 4.61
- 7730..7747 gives 4.71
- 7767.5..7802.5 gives 4.67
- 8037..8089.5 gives 4.54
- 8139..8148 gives 4.48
